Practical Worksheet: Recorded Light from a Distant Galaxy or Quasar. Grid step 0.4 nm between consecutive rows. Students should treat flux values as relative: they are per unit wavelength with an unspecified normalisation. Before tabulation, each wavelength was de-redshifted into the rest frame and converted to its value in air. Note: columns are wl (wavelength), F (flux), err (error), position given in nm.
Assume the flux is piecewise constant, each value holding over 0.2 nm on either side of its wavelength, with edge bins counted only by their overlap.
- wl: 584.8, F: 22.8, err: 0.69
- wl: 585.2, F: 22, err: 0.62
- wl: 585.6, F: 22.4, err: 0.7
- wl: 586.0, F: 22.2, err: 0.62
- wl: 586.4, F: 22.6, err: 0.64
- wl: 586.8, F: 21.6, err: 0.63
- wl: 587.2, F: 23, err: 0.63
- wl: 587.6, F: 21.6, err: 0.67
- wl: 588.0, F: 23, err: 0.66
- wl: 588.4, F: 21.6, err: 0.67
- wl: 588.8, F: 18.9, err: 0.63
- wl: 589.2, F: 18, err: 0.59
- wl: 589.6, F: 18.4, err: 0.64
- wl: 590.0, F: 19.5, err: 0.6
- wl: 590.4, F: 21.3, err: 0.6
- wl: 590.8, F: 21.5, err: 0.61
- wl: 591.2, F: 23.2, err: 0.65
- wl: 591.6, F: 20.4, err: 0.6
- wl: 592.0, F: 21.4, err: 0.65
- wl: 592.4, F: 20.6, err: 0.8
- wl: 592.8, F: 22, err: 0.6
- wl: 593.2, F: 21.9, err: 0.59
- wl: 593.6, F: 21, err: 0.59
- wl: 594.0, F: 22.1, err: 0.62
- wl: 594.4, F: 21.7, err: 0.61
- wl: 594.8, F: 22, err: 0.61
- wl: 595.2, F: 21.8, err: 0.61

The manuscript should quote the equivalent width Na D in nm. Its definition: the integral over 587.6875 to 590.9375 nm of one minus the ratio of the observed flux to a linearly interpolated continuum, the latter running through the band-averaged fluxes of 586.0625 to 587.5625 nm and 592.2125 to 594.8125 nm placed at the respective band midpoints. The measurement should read 0.26 nm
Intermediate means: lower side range 22.3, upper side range 21.6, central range 20.3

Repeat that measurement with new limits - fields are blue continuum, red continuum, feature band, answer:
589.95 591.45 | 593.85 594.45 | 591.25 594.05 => 0.046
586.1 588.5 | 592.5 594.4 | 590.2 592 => 0.027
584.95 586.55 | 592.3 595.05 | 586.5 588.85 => 0.034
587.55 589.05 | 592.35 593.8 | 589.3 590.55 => 0.101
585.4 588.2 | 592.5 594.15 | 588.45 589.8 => 0.203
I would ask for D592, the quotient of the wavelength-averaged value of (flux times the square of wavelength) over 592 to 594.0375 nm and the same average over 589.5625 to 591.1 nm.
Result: 1.1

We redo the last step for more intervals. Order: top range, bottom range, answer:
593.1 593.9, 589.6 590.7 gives 1.08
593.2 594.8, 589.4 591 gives 1.09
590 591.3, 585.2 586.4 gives 0.98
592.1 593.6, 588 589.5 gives 1.09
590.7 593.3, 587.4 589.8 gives 1.08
